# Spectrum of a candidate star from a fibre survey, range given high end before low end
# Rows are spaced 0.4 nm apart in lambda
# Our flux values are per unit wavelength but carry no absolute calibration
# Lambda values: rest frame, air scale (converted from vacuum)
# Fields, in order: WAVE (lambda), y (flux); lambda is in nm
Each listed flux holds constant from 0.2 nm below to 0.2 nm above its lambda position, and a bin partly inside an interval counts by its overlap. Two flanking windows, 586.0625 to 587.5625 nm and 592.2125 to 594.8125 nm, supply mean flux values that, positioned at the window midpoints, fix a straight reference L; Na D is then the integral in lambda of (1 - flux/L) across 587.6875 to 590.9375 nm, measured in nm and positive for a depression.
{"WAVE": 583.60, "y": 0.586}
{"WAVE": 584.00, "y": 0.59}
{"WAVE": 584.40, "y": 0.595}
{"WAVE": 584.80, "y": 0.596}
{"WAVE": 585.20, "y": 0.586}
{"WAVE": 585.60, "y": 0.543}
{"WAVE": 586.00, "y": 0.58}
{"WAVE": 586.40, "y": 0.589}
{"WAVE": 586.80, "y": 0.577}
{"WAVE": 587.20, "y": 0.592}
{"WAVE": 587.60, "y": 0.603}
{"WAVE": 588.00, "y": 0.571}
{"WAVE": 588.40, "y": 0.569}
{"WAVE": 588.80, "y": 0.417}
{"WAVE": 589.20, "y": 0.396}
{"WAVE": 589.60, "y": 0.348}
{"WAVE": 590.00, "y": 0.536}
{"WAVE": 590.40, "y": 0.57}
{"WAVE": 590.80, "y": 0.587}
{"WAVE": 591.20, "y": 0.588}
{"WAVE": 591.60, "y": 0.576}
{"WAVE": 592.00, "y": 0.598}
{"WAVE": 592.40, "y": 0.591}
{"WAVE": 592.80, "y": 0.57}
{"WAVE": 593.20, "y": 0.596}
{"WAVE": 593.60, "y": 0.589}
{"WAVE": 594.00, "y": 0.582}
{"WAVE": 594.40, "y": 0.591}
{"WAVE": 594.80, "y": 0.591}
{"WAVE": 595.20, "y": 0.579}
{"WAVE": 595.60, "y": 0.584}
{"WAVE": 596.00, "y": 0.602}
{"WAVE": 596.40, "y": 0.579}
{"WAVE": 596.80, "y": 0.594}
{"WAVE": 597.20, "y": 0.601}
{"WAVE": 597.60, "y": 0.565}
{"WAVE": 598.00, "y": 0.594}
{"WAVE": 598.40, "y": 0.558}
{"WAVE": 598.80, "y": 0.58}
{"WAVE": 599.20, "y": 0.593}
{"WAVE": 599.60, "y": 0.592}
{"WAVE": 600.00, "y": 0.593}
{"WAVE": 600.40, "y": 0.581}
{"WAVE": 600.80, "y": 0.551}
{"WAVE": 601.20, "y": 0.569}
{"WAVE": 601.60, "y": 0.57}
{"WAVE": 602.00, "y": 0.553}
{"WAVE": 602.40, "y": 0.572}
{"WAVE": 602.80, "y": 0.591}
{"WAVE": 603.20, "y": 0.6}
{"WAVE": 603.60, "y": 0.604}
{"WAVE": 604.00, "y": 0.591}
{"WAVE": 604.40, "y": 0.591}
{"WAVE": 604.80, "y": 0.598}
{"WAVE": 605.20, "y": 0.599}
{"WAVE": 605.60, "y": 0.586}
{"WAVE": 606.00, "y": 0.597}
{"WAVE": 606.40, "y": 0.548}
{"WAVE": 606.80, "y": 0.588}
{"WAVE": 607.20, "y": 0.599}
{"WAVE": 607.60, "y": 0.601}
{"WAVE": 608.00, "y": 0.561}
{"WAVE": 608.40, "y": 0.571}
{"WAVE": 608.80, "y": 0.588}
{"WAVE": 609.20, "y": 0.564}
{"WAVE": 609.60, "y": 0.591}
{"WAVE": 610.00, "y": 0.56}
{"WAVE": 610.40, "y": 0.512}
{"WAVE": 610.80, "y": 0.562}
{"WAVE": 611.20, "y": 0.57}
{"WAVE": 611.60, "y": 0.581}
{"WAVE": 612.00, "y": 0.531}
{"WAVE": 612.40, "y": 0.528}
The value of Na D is 0.48 nm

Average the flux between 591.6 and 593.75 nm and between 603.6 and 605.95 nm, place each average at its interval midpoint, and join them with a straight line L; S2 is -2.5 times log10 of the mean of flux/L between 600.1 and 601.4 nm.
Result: 0.043 mag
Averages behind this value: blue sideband 0.588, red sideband 0.594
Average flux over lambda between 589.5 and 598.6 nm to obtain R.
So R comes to 0.575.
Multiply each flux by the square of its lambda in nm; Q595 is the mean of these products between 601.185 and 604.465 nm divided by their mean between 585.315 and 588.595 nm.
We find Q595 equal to 1.06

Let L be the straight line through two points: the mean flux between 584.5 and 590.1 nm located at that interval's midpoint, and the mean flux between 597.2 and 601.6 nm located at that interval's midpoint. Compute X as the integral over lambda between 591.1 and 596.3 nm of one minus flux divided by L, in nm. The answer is -0.27 nm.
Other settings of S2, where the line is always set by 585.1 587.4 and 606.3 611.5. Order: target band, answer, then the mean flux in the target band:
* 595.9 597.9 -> -0.025 mag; 0.588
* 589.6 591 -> 0.084 mag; 0.533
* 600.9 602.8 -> 0.010 mag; 0.568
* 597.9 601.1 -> -0.011 mag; 0.579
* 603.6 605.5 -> -0.043 mag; 0.595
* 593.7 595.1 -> -0.023 mag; 0.587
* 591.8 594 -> -0.024 mag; 0.588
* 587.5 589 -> 0.080 mag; 0.536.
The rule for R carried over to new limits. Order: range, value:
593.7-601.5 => 0.583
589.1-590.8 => 0.481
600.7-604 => 0.578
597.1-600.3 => 0.584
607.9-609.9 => 0.575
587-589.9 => 0.501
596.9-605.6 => 0.583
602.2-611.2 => 0.58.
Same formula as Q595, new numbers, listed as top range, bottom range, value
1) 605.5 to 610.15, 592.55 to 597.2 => 1.03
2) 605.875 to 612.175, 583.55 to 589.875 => 1.13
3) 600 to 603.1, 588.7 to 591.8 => 1.18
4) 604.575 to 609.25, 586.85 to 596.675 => 1.10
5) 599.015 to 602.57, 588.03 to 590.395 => 1.27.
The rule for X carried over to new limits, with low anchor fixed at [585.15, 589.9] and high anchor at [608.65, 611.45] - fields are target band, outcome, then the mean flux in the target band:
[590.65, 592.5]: -0.18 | 0.588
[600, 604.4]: -0.22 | 0.579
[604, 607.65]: -0.21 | 0.589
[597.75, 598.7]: -0.05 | 0.576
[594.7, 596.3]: -0.14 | 0.588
